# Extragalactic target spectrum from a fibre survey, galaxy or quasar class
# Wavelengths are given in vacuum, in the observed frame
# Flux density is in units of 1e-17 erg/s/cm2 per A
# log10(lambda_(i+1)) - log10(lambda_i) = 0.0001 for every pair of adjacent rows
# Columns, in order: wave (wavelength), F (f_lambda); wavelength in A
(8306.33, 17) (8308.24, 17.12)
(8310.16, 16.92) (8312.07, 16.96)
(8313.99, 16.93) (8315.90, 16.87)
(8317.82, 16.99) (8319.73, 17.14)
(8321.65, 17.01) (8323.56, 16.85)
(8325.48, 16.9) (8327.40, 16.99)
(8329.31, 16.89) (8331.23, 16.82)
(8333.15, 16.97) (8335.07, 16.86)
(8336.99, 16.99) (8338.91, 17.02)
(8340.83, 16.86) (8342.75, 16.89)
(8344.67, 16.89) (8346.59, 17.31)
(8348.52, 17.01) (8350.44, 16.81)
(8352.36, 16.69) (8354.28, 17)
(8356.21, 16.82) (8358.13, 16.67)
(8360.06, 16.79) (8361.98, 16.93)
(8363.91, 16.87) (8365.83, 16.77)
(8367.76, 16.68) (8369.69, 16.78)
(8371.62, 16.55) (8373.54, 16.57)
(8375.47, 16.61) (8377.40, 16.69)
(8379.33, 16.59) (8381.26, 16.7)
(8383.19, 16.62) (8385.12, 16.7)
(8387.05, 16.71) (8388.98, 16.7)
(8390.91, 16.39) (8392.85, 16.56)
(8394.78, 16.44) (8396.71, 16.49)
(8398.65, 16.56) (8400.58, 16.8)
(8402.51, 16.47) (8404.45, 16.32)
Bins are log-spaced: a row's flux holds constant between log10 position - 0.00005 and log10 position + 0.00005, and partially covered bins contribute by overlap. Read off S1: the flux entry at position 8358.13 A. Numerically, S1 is 16.67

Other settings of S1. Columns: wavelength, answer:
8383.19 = 16.62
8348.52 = 17.01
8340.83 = 16.86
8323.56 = 16.85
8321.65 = 17.01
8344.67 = 16.89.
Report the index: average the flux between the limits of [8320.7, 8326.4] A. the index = 16.9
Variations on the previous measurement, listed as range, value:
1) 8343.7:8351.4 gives 17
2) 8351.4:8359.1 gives 16.8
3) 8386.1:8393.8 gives 16.6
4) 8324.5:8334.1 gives 16.9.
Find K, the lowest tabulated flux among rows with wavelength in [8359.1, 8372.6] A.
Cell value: 16.55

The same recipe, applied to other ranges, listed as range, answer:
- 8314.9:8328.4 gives 16.85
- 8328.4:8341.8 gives 16.82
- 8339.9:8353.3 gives 16.69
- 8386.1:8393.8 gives 16.39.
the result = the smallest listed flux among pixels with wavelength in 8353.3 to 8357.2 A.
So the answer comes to 16.82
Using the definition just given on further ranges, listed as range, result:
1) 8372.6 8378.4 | 16.57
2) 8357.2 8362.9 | 16.67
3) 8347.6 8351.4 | 16.81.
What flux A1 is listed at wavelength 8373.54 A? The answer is 16.57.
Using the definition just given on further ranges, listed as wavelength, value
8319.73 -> 17.14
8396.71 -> 16.49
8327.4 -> 16.99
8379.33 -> 16.59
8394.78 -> 16.44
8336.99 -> 16.99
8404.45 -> 16.32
